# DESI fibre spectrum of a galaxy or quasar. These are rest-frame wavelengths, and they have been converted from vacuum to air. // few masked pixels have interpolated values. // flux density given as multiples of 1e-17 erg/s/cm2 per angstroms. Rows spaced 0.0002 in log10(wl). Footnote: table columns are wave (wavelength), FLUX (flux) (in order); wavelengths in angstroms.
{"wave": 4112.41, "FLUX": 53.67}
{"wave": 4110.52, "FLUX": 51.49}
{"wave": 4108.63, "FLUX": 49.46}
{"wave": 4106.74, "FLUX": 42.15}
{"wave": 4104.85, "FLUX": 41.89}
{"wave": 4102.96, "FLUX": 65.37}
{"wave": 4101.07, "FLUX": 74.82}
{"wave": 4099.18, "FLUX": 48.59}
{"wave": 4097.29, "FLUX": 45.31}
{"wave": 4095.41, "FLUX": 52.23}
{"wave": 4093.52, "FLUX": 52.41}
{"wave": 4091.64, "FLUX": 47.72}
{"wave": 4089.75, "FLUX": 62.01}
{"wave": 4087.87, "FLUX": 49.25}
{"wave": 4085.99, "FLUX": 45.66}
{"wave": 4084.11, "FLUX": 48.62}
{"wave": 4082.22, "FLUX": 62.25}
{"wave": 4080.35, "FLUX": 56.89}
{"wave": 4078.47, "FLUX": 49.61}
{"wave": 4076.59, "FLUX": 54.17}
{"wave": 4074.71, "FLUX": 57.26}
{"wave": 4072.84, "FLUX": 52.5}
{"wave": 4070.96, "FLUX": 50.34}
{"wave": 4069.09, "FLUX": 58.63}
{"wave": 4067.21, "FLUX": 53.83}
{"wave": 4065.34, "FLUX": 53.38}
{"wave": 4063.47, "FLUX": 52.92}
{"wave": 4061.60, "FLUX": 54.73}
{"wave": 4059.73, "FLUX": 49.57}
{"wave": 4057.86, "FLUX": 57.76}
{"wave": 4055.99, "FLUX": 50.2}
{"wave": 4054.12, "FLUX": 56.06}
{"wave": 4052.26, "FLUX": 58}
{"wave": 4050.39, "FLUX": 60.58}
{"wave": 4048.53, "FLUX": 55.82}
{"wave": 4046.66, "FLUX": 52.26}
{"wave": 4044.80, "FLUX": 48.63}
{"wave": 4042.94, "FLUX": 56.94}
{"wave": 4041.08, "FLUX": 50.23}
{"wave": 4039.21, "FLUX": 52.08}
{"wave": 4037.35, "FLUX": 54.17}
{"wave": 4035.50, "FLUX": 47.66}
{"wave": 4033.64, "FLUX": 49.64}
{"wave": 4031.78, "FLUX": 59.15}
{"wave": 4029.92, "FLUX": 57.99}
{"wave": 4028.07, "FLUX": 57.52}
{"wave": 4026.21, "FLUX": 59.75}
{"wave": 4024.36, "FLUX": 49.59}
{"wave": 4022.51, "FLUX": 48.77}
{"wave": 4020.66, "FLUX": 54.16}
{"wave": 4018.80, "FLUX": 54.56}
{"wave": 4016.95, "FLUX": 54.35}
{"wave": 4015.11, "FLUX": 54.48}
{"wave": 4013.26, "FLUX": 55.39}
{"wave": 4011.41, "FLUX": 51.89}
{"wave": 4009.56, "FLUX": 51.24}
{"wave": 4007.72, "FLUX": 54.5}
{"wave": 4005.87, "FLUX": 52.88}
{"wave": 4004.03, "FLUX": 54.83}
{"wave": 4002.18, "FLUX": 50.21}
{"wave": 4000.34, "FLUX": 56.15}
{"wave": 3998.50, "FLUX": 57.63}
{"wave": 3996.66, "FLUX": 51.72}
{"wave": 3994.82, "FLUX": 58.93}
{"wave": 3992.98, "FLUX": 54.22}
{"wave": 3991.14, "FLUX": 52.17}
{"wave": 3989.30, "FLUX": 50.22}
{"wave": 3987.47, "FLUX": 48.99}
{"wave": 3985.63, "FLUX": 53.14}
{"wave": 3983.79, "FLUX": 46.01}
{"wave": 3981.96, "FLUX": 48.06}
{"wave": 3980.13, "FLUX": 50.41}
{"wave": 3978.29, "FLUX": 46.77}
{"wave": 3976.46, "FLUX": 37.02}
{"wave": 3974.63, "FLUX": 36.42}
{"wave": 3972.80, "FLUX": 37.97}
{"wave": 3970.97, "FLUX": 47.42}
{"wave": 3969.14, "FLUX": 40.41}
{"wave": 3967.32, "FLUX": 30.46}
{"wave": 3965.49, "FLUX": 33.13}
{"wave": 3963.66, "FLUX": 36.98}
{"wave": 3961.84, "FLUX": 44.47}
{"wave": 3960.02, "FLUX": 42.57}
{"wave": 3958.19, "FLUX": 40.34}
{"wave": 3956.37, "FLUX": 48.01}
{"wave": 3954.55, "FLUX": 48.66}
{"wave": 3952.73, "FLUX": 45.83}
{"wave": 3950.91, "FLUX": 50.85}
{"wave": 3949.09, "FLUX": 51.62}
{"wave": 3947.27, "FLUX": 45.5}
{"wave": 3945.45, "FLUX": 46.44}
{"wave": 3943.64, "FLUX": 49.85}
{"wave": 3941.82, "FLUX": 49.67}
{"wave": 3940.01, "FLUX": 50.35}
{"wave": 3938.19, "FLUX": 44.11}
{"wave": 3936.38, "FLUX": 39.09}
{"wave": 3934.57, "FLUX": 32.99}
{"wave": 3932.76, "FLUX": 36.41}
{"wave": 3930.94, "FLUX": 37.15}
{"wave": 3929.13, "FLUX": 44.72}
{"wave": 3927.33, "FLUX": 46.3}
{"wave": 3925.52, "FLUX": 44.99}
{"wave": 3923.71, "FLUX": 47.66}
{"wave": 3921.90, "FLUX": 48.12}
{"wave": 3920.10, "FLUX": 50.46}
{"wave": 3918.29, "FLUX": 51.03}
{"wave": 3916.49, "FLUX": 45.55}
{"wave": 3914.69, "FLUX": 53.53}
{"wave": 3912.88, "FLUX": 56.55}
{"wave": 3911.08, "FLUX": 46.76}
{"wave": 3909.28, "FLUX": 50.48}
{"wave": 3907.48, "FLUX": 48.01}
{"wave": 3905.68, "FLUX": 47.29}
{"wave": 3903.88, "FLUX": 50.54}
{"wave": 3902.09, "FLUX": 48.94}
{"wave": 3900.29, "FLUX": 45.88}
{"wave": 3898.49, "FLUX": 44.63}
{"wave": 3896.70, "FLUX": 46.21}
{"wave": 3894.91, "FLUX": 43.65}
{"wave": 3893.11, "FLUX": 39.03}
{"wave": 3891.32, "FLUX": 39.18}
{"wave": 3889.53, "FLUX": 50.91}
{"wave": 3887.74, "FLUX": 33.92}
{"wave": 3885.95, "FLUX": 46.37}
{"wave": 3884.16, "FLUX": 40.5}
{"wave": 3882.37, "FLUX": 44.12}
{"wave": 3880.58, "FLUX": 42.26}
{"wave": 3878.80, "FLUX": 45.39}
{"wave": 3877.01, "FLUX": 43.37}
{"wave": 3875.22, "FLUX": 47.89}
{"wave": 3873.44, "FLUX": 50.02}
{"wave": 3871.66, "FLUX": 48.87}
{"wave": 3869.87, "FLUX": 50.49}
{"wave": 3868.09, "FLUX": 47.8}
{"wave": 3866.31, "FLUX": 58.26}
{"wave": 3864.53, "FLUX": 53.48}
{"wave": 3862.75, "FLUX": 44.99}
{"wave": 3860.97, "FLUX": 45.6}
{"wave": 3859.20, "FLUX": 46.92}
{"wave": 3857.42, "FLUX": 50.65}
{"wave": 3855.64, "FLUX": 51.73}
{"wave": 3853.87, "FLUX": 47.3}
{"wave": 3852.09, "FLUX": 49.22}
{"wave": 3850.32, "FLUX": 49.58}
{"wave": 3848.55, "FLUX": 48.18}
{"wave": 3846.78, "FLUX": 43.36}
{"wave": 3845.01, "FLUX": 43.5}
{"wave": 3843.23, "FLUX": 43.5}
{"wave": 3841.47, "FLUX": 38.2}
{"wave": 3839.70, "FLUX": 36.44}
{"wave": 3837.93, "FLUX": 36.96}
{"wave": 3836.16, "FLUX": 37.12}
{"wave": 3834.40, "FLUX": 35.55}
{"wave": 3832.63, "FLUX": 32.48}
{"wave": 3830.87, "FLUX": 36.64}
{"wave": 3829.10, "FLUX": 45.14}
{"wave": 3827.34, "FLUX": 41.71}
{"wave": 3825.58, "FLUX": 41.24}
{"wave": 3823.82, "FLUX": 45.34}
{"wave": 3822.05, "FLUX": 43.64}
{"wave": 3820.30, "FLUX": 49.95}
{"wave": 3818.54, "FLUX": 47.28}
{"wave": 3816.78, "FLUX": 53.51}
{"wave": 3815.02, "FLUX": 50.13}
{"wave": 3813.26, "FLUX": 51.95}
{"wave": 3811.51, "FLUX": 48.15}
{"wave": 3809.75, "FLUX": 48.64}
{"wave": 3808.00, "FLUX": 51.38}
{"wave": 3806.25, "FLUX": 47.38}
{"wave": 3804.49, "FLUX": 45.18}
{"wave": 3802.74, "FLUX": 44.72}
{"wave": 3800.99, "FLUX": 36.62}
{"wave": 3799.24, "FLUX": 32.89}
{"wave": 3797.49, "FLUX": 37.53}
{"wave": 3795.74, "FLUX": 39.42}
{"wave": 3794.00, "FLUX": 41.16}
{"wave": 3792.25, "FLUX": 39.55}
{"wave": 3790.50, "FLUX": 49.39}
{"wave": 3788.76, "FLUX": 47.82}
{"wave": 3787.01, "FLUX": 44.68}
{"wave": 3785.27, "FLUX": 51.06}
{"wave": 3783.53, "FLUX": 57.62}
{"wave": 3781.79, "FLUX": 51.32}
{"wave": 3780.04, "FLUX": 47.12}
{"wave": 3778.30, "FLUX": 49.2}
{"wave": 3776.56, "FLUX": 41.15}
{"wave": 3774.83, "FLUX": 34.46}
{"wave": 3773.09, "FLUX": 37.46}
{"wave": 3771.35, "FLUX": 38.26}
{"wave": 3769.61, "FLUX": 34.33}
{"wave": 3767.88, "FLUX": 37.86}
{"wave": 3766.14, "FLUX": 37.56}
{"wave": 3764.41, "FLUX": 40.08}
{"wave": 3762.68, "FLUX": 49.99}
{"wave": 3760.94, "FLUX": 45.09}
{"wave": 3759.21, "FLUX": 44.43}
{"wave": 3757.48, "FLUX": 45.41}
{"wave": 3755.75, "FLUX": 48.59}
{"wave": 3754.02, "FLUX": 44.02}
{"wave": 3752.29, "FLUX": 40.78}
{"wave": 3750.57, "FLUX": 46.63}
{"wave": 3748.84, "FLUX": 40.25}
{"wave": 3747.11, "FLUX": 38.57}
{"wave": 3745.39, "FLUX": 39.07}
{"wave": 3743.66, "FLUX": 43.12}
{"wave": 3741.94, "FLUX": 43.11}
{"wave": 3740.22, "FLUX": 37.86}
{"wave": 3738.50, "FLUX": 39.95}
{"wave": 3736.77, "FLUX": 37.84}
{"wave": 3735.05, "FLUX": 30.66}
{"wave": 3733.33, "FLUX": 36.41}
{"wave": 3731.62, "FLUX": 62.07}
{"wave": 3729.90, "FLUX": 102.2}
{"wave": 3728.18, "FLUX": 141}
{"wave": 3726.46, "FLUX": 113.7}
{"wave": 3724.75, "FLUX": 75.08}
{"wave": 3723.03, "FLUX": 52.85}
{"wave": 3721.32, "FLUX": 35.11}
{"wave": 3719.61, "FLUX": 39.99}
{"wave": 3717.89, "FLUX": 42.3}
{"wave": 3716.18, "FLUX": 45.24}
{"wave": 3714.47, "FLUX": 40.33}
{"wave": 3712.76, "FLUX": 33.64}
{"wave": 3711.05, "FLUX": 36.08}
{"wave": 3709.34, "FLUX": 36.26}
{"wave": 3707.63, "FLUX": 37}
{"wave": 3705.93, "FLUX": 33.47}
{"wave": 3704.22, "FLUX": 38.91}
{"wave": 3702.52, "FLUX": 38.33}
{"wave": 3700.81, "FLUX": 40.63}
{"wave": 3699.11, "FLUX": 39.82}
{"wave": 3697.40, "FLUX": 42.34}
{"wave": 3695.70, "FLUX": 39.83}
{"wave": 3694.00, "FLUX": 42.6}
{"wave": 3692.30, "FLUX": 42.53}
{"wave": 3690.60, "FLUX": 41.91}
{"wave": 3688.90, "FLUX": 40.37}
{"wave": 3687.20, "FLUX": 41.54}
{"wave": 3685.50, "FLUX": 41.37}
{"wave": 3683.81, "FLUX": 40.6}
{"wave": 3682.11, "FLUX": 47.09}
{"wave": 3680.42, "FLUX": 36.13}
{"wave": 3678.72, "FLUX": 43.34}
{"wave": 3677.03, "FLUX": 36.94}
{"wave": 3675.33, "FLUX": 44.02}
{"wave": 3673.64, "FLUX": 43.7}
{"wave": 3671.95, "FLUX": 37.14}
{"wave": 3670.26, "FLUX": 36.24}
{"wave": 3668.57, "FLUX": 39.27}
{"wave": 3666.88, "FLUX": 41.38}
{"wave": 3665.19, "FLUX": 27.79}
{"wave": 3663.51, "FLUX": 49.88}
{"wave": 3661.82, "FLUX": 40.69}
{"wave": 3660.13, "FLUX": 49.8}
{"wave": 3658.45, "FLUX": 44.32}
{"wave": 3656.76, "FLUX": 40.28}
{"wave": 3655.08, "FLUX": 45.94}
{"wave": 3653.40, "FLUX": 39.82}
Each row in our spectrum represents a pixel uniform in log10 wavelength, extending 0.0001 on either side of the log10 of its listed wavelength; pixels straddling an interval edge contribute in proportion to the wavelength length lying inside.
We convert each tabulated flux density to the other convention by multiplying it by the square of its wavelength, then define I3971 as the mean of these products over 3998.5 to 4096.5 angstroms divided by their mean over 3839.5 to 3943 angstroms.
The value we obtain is 1.26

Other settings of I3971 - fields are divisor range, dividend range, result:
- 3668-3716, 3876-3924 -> 1.30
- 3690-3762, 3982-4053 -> 1.31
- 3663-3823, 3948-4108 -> 1.31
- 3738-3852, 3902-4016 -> 1.19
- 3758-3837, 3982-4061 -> 1.38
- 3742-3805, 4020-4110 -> 1.45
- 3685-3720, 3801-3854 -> 1.19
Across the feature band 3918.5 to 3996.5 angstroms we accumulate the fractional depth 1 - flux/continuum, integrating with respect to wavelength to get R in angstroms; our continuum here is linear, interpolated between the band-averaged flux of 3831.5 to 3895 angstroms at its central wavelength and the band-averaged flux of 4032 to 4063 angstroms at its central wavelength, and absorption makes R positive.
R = 6.2 angstroms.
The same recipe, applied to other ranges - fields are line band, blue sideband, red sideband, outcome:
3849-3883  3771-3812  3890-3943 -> -2.3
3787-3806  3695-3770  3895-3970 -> 1.9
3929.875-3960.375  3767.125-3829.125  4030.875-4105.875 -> 3.0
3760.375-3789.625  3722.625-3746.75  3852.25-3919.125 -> 6.8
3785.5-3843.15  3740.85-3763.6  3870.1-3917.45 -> 2.1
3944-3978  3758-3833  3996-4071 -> 5.5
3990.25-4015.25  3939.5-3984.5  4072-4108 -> -3.7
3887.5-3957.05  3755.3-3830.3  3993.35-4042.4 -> 5.0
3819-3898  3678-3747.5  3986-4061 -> 9.1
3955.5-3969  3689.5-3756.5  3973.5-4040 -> 3.1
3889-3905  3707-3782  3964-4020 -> 1.0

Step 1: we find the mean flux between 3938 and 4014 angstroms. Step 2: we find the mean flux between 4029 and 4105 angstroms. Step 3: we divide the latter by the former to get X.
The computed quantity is 1.13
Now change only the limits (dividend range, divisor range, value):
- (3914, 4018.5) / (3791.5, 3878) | 1.05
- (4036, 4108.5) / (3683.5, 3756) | 1.13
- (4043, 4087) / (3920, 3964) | 1.20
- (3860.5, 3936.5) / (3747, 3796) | 1.05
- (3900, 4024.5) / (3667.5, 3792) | 1.05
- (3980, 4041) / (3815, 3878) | 1.17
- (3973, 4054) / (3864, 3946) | 1.13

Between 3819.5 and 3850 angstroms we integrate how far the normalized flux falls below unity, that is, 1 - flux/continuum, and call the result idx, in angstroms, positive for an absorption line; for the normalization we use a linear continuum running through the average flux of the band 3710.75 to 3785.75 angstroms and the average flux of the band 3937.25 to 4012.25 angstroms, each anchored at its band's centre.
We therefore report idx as 4.3 angstroms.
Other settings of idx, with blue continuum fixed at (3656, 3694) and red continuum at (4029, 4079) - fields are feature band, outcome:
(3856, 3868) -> -0.6 angstroms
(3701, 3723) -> 2.0 angstroms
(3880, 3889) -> 1.2 angstroms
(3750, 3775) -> 1.3 angstroms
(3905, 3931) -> 0.6 angstroms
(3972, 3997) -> 1.8 angstroms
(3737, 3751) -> 0.9 angstroms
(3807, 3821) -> -1.3 angstroms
